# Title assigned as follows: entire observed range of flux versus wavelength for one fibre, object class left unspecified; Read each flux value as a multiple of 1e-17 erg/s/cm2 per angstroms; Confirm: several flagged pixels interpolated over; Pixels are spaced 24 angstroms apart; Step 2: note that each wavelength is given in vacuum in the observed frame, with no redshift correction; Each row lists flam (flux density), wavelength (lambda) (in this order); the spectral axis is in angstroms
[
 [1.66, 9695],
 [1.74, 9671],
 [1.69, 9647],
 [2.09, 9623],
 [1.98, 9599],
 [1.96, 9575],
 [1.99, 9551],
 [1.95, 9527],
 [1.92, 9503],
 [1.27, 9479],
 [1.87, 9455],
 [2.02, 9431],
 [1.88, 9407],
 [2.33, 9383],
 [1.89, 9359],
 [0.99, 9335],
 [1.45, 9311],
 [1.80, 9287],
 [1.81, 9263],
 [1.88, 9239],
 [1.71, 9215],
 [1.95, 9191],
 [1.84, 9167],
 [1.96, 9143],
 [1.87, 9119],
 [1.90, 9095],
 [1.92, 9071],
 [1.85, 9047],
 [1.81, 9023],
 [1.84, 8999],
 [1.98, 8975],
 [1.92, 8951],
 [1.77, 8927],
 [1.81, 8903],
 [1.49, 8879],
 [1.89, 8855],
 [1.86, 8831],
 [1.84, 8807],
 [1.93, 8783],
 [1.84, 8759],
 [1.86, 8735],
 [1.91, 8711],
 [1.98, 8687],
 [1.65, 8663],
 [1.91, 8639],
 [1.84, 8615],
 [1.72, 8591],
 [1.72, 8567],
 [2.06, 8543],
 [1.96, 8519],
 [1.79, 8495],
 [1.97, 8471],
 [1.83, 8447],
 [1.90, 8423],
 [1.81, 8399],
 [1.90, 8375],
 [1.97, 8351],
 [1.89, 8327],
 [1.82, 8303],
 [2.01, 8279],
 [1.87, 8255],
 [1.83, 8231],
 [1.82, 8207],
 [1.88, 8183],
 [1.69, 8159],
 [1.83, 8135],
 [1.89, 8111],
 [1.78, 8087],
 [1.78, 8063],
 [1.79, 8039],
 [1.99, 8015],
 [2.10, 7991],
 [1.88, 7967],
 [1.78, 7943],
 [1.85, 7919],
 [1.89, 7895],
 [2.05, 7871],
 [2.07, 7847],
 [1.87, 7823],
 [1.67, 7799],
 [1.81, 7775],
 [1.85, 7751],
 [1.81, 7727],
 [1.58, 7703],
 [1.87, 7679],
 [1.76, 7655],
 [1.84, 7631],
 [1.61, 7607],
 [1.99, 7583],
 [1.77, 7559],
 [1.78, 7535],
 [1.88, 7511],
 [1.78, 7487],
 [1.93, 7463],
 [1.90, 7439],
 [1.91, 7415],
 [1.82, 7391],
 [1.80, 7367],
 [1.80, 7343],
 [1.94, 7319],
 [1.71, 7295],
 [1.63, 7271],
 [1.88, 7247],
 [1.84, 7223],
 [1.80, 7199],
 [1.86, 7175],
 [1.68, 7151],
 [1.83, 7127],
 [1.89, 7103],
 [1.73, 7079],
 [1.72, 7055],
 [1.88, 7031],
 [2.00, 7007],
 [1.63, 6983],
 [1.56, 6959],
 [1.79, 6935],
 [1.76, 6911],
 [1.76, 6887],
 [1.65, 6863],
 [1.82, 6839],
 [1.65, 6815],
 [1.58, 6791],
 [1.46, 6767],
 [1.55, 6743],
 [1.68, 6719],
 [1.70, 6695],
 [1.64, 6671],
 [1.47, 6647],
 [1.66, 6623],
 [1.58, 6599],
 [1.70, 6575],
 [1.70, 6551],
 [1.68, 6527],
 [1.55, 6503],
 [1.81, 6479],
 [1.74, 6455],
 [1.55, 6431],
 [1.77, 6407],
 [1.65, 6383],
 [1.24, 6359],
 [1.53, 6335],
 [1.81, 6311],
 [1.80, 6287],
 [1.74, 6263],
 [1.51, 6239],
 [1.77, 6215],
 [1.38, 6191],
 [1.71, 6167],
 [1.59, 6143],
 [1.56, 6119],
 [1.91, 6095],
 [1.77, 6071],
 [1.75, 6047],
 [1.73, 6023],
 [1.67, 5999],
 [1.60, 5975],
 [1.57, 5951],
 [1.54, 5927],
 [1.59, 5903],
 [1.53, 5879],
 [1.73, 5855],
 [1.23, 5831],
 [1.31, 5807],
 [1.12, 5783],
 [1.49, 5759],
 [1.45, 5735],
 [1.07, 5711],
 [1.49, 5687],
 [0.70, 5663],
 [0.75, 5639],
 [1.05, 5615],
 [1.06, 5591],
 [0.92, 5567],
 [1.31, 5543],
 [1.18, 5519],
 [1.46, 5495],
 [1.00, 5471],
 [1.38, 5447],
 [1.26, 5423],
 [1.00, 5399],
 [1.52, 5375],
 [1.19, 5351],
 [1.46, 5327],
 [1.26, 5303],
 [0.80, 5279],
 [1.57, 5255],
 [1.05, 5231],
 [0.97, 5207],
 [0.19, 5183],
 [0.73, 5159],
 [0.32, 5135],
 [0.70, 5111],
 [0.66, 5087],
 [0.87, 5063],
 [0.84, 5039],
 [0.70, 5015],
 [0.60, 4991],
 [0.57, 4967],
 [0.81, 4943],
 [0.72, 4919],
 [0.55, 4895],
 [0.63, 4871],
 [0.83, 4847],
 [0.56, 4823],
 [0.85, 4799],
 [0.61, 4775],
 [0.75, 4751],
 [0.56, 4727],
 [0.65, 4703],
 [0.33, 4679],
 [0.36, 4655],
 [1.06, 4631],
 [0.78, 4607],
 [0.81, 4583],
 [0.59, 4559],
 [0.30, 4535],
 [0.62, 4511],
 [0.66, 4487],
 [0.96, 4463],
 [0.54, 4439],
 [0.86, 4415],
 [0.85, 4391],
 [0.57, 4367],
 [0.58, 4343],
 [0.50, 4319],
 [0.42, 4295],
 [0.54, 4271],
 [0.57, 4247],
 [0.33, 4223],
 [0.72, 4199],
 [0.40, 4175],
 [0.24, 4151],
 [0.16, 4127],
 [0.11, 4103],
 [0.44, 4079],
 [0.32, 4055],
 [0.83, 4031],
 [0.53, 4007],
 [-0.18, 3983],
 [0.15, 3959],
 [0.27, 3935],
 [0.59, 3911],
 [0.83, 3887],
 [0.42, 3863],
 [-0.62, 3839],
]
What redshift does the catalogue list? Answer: 0.31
